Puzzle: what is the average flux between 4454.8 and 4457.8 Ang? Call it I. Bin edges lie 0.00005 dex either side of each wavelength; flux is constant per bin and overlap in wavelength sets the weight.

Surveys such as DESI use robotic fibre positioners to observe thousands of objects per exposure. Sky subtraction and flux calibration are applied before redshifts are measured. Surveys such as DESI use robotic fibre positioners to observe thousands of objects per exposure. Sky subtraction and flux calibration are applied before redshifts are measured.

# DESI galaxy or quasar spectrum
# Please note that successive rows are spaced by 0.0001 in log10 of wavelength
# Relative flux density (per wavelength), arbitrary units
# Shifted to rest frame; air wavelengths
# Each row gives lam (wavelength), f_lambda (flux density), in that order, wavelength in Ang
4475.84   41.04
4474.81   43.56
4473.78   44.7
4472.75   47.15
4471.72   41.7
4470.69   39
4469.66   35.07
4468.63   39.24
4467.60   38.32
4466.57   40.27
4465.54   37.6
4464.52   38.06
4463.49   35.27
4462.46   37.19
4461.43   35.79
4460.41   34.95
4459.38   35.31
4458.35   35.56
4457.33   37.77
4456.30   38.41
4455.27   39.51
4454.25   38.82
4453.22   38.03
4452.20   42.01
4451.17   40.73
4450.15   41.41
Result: 38.5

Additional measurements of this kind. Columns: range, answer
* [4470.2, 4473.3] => 42.7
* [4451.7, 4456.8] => 39.4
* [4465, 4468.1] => 38.8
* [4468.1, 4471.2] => 37.7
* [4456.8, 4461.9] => 35.9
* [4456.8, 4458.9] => 36.6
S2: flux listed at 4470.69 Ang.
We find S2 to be 39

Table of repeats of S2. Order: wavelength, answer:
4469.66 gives 35.07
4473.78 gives 44.7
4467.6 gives 38.32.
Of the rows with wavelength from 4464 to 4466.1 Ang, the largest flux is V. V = 38.06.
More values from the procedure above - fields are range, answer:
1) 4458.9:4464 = 37.19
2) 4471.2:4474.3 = 47.15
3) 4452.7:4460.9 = 39.51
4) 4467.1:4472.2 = 41.7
